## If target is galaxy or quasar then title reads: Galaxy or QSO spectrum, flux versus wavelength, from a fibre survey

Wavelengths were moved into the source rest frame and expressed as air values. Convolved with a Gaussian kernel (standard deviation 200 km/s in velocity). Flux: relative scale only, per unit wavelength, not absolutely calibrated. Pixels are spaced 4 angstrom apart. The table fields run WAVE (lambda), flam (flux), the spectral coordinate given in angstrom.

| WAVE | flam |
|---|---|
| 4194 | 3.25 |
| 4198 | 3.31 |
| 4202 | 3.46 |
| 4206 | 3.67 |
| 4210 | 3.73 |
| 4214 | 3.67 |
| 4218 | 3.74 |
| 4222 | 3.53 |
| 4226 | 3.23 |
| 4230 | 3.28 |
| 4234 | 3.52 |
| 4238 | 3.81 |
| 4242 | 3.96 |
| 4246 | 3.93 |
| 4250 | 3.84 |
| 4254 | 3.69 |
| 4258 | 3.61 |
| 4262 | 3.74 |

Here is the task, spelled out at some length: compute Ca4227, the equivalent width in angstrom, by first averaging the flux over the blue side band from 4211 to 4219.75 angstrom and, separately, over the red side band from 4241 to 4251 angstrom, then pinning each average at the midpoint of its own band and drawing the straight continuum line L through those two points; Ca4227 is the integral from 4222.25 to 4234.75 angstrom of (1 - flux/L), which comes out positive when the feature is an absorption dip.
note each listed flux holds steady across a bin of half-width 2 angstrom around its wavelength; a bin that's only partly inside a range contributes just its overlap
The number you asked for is 1.5 angstrom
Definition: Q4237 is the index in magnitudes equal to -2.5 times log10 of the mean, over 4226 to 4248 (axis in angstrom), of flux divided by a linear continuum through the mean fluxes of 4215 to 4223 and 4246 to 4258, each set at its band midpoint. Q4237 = 0.02 mag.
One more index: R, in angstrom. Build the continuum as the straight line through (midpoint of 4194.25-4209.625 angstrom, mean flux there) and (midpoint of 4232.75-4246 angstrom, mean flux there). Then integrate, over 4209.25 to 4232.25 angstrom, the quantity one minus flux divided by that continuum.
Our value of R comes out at 0.8 angstrom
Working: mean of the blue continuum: 3.48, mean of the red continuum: 3.8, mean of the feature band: 3.52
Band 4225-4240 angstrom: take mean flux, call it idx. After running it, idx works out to 3.48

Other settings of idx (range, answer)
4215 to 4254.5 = 3.65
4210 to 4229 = 3.55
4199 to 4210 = 3.57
